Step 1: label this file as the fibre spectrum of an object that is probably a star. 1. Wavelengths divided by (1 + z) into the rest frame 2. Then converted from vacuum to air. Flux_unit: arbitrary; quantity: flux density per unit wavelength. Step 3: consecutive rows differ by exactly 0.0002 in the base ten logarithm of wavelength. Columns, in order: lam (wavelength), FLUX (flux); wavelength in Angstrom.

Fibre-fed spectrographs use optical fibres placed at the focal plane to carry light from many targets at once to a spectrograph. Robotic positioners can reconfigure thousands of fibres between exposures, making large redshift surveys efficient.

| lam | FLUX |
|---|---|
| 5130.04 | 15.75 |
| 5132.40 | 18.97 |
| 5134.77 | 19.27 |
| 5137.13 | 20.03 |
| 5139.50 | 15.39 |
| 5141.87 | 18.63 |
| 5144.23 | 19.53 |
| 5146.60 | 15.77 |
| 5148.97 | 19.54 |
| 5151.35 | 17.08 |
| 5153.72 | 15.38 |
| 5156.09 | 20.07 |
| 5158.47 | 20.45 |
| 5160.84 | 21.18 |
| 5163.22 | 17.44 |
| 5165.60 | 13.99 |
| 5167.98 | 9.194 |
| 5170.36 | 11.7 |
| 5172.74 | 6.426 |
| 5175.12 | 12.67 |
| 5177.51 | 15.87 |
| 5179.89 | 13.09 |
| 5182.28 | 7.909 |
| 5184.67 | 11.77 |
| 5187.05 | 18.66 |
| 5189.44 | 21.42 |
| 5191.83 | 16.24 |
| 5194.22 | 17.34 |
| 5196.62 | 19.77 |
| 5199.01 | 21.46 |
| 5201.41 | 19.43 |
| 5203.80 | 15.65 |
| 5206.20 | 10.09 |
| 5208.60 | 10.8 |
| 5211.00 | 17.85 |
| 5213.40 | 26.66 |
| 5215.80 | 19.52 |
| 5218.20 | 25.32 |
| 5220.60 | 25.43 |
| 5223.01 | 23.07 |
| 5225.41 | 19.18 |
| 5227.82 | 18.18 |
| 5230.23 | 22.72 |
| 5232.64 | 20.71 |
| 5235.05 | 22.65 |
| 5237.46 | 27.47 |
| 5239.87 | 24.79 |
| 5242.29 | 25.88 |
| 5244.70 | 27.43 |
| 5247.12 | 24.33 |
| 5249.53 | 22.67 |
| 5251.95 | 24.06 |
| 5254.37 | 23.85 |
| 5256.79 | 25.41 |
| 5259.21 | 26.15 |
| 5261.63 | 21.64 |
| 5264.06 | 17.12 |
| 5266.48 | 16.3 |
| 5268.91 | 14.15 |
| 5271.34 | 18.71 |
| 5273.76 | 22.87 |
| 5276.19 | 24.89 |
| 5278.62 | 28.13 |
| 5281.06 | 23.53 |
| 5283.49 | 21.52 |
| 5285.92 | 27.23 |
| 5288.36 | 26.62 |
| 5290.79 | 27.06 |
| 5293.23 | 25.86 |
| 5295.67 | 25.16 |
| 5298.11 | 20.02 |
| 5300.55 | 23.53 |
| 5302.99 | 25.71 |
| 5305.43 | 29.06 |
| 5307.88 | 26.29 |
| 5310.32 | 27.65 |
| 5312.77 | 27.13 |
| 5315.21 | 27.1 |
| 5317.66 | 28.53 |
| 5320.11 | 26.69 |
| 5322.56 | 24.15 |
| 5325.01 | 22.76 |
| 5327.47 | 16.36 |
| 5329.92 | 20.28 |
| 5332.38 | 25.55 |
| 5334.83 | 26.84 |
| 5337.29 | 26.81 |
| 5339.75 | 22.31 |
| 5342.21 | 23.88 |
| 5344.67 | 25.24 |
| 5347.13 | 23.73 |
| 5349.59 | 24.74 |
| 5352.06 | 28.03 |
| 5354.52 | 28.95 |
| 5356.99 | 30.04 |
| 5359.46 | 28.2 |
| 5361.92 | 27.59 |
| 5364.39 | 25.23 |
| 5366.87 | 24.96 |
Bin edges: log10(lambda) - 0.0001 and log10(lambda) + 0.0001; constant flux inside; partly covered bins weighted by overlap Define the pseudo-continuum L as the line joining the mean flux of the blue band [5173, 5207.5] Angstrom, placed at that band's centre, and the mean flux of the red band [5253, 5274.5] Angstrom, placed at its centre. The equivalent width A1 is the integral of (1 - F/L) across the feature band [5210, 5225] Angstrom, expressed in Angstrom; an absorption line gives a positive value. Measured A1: -4.6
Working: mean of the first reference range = 15.5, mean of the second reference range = 20.7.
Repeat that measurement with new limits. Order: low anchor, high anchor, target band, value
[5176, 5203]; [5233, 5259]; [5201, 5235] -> 1.74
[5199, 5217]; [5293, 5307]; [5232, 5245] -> -3.21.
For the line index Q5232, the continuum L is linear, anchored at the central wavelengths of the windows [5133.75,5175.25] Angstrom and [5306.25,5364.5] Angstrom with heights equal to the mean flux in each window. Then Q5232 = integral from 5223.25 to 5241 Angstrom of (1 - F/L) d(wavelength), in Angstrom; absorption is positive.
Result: -1.7 Angstrom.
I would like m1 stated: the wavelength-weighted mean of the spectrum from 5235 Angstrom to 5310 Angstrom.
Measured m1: 23.9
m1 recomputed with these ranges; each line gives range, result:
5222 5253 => 23.3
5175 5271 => 20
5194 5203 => 19.6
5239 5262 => 24.7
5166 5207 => 14.7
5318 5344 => 23.8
